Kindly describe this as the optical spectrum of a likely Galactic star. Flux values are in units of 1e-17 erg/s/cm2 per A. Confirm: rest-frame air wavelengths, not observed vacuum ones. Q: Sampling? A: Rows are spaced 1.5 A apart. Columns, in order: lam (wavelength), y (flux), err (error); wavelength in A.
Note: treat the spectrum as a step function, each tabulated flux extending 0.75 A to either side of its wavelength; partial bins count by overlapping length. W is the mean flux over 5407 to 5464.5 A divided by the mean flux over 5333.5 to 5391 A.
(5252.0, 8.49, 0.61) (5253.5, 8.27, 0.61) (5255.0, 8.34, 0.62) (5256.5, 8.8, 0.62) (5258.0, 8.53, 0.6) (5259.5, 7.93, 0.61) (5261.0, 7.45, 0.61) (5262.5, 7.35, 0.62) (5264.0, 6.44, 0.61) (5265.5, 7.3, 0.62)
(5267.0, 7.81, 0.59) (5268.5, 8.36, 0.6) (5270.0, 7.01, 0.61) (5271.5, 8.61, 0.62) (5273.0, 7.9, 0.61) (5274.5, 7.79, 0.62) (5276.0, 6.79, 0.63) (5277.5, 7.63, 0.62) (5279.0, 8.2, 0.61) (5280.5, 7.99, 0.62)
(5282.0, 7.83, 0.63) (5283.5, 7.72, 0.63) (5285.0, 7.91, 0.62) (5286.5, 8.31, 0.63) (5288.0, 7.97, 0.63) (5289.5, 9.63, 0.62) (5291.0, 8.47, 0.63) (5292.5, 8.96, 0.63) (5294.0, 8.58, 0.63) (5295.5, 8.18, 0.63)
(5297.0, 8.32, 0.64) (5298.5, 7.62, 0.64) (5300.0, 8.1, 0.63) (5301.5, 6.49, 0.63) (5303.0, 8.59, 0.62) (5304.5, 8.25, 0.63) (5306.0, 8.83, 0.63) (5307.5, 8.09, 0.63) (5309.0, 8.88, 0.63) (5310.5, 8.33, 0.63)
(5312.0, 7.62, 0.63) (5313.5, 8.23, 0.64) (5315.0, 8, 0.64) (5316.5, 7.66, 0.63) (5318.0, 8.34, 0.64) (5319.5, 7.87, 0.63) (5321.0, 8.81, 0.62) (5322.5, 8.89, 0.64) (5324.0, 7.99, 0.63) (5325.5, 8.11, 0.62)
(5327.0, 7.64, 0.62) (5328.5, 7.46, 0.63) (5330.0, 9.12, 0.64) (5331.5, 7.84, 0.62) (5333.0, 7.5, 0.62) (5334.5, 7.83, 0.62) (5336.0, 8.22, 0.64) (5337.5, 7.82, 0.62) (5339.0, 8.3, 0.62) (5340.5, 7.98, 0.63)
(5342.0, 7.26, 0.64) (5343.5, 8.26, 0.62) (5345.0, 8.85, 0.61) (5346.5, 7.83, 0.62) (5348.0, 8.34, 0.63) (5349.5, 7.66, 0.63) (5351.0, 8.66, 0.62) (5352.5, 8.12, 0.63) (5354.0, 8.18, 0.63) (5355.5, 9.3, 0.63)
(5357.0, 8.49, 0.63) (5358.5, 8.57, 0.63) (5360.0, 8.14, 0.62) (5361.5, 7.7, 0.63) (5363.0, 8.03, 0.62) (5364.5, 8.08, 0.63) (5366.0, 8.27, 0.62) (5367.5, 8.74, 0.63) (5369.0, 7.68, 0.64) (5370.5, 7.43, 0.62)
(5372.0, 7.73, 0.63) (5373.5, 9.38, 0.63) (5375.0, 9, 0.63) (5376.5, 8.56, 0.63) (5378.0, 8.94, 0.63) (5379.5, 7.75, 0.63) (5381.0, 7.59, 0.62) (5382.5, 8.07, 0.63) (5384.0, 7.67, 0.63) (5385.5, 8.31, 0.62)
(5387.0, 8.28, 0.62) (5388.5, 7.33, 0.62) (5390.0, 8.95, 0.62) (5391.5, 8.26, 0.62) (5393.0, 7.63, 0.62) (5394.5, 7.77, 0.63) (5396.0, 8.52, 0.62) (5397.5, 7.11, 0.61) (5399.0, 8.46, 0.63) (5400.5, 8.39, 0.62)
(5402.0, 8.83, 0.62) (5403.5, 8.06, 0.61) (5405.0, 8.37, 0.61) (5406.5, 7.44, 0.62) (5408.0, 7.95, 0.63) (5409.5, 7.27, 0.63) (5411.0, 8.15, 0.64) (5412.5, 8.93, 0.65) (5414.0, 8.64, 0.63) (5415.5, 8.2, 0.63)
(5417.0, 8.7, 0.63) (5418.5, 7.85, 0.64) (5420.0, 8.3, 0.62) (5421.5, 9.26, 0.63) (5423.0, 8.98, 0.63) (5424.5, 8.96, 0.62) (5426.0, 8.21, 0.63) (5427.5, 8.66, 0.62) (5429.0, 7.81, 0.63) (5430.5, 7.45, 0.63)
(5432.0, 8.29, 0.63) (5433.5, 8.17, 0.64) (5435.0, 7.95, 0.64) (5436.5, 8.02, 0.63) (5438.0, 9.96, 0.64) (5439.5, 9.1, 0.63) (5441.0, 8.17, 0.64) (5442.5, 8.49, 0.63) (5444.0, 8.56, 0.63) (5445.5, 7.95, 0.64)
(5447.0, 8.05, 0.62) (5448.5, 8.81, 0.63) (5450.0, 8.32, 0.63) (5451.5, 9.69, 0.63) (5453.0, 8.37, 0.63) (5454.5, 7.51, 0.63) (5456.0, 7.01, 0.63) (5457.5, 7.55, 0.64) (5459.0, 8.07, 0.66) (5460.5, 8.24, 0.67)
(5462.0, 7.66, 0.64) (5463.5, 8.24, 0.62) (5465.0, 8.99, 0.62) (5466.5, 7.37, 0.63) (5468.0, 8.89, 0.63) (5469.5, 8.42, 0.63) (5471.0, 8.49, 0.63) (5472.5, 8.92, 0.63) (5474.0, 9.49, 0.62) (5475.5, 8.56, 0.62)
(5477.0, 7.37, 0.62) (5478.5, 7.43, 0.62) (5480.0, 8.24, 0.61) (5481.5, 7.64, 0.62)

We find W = 1.01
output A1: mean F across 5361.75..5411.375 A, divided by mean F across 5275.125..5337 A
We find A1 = 1.00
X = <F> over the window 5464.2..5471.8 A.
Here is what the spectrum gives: 8.43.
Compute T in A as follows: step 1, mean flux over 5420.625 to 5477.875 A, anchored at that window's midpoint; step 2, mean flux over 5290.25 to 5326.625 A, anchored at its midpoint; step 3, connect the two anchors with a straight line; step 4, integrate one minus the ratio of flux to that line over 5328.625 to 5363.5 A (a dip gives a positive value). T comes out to 0.4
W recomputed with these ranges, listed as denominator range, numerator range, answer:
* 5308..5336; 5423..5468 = 1.02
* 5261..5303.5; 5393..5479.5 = 1.05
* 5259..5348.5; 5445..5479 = 1.03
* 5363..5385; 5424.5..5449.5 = 1.02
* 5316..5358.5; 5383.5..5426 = 1.01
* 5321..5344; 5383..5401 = 1.00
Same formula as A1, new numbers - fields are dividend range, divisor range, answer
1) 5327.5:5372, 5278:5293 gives 0.98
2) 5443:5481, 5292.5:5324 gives 1.01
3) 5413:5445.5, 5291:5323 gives 1.03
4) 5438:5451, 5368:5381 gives 1.03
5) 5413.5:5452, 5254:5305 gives 1.06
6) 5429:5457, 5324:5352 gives 1.03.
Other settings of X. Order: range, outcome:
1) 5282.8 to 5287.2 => 7.98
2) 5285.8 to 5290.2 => 8.63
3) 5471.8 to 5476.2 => 9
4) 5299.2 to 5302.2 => 7.31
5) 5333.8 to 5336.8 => 8.02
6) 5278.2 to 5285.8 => 7.93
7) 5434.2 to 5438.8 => 8.64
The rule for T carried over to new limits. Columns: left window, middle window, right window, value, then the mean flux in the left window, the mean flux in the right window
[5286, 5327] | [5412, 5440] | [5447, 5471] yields -0.9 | 8.25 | 8.21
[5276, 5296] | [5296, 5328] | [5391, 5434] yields 0.3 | 8.21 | 8.23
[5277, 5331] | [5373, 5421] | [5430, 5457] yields 0.4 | 8.18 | 8.33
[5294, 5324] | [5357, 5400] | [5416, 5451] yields 0.9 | 8.17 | 8.44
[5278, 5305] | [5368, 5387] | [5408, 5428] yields 0.4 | 8.17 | 8.45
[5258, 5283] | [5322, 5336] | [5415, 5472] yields -0.2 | 7.68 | 8.34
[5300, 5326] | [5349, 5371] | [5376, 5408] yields -0.2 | 8.17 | 8.1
